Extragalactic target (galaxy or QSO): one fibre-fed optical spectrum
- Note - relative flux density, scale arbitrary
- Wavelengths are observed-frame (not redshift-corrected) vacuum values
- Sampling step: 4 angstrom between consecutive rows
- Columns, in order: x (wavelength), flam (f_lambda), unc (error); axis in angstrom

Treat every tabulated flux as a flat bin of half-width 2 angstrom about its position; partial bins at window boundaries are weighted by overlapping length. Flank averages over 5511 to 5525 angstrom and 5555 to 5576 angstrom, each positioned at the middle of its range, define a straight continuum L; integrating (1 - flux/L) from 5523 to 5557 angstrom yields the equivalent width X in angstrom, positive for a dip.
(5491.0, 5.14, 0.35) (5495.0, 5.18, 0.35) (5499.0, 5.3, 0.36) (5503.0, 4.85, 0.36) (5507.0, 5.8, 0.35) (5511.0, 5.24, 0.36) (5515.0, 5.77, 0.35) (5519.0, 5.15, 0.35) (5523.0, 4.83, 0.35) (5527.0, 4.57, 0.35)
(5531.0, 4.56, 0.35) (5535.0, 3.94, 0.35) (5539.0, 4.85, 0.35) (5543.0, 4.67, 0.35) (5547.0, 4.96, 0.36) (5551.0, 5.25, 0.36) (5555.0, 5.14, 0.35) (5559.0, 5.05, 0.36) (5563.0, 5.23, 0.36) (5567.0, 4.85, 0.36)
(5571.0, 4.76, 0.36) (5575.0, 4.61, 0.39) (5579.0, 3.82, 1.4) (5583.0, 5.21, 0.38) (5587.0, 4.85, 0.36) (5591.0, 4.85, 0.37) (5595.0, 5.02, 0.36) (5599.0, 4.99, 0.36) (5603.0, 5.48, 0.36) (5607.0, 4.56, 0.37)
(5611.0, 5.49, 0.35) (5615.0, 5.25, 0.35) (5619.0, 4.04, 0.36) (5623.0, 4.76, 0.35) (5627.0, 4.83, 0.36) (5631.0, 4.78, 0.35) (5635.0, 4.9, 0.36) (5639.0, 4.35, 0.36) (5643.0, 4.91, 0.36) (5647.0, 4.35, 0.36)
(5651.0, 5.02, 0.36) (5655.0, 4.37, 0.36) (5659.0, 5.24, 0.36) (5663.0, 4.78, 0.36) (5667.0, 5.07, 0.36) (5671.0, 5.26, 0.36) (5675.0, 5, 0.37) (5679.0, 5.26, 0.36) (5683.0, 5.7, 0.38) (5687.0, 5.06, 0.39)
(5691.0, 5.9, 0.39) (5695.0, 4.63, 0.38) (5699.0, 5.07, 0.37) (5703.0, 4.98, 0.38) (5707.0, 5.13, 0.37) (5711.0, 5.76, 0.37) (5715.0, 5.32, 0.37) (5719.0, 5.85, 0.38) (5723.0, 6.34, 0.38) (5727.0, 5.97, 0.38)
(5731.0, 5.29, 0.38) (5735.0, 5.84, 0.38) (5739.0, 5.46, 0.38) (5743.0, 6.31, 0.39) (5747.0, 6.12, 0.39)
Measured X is 2.4 angstrom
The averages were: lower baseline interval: 5.25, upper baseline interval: 4.94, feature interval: 4.75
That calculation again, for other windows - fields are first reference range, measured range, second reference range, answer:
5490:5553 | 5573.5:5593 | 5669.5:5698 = 1.6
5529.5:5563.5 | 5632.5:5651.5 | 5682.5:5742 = 1.9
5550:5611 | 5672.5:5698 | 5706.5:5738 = 1.2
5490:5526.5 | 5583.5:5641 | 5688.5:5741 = 5.2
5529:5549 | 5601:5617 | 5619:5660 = -1.8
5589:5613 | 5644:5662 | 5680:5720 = 1.5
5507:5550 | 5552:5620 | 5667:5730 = 2.2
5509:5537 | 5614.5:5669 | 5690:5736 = 5.3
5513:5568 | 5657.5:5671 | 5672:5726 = 0.6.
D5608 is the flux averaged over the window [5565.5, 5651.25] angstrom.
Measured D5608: 4.8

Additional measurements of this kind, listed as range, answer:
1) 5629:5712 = 5.02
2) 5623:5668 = 4.77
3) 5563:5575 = 4.84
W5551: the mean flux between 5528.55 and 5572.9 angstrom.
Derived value 4.84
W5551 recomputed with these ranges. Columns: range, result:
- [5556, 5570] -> 5.03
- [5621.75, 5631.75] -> 4.79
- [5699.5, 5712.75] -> 5.26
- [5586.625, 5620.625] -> 4.96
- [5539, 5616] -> 4.94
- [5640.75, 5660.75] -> 4.77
